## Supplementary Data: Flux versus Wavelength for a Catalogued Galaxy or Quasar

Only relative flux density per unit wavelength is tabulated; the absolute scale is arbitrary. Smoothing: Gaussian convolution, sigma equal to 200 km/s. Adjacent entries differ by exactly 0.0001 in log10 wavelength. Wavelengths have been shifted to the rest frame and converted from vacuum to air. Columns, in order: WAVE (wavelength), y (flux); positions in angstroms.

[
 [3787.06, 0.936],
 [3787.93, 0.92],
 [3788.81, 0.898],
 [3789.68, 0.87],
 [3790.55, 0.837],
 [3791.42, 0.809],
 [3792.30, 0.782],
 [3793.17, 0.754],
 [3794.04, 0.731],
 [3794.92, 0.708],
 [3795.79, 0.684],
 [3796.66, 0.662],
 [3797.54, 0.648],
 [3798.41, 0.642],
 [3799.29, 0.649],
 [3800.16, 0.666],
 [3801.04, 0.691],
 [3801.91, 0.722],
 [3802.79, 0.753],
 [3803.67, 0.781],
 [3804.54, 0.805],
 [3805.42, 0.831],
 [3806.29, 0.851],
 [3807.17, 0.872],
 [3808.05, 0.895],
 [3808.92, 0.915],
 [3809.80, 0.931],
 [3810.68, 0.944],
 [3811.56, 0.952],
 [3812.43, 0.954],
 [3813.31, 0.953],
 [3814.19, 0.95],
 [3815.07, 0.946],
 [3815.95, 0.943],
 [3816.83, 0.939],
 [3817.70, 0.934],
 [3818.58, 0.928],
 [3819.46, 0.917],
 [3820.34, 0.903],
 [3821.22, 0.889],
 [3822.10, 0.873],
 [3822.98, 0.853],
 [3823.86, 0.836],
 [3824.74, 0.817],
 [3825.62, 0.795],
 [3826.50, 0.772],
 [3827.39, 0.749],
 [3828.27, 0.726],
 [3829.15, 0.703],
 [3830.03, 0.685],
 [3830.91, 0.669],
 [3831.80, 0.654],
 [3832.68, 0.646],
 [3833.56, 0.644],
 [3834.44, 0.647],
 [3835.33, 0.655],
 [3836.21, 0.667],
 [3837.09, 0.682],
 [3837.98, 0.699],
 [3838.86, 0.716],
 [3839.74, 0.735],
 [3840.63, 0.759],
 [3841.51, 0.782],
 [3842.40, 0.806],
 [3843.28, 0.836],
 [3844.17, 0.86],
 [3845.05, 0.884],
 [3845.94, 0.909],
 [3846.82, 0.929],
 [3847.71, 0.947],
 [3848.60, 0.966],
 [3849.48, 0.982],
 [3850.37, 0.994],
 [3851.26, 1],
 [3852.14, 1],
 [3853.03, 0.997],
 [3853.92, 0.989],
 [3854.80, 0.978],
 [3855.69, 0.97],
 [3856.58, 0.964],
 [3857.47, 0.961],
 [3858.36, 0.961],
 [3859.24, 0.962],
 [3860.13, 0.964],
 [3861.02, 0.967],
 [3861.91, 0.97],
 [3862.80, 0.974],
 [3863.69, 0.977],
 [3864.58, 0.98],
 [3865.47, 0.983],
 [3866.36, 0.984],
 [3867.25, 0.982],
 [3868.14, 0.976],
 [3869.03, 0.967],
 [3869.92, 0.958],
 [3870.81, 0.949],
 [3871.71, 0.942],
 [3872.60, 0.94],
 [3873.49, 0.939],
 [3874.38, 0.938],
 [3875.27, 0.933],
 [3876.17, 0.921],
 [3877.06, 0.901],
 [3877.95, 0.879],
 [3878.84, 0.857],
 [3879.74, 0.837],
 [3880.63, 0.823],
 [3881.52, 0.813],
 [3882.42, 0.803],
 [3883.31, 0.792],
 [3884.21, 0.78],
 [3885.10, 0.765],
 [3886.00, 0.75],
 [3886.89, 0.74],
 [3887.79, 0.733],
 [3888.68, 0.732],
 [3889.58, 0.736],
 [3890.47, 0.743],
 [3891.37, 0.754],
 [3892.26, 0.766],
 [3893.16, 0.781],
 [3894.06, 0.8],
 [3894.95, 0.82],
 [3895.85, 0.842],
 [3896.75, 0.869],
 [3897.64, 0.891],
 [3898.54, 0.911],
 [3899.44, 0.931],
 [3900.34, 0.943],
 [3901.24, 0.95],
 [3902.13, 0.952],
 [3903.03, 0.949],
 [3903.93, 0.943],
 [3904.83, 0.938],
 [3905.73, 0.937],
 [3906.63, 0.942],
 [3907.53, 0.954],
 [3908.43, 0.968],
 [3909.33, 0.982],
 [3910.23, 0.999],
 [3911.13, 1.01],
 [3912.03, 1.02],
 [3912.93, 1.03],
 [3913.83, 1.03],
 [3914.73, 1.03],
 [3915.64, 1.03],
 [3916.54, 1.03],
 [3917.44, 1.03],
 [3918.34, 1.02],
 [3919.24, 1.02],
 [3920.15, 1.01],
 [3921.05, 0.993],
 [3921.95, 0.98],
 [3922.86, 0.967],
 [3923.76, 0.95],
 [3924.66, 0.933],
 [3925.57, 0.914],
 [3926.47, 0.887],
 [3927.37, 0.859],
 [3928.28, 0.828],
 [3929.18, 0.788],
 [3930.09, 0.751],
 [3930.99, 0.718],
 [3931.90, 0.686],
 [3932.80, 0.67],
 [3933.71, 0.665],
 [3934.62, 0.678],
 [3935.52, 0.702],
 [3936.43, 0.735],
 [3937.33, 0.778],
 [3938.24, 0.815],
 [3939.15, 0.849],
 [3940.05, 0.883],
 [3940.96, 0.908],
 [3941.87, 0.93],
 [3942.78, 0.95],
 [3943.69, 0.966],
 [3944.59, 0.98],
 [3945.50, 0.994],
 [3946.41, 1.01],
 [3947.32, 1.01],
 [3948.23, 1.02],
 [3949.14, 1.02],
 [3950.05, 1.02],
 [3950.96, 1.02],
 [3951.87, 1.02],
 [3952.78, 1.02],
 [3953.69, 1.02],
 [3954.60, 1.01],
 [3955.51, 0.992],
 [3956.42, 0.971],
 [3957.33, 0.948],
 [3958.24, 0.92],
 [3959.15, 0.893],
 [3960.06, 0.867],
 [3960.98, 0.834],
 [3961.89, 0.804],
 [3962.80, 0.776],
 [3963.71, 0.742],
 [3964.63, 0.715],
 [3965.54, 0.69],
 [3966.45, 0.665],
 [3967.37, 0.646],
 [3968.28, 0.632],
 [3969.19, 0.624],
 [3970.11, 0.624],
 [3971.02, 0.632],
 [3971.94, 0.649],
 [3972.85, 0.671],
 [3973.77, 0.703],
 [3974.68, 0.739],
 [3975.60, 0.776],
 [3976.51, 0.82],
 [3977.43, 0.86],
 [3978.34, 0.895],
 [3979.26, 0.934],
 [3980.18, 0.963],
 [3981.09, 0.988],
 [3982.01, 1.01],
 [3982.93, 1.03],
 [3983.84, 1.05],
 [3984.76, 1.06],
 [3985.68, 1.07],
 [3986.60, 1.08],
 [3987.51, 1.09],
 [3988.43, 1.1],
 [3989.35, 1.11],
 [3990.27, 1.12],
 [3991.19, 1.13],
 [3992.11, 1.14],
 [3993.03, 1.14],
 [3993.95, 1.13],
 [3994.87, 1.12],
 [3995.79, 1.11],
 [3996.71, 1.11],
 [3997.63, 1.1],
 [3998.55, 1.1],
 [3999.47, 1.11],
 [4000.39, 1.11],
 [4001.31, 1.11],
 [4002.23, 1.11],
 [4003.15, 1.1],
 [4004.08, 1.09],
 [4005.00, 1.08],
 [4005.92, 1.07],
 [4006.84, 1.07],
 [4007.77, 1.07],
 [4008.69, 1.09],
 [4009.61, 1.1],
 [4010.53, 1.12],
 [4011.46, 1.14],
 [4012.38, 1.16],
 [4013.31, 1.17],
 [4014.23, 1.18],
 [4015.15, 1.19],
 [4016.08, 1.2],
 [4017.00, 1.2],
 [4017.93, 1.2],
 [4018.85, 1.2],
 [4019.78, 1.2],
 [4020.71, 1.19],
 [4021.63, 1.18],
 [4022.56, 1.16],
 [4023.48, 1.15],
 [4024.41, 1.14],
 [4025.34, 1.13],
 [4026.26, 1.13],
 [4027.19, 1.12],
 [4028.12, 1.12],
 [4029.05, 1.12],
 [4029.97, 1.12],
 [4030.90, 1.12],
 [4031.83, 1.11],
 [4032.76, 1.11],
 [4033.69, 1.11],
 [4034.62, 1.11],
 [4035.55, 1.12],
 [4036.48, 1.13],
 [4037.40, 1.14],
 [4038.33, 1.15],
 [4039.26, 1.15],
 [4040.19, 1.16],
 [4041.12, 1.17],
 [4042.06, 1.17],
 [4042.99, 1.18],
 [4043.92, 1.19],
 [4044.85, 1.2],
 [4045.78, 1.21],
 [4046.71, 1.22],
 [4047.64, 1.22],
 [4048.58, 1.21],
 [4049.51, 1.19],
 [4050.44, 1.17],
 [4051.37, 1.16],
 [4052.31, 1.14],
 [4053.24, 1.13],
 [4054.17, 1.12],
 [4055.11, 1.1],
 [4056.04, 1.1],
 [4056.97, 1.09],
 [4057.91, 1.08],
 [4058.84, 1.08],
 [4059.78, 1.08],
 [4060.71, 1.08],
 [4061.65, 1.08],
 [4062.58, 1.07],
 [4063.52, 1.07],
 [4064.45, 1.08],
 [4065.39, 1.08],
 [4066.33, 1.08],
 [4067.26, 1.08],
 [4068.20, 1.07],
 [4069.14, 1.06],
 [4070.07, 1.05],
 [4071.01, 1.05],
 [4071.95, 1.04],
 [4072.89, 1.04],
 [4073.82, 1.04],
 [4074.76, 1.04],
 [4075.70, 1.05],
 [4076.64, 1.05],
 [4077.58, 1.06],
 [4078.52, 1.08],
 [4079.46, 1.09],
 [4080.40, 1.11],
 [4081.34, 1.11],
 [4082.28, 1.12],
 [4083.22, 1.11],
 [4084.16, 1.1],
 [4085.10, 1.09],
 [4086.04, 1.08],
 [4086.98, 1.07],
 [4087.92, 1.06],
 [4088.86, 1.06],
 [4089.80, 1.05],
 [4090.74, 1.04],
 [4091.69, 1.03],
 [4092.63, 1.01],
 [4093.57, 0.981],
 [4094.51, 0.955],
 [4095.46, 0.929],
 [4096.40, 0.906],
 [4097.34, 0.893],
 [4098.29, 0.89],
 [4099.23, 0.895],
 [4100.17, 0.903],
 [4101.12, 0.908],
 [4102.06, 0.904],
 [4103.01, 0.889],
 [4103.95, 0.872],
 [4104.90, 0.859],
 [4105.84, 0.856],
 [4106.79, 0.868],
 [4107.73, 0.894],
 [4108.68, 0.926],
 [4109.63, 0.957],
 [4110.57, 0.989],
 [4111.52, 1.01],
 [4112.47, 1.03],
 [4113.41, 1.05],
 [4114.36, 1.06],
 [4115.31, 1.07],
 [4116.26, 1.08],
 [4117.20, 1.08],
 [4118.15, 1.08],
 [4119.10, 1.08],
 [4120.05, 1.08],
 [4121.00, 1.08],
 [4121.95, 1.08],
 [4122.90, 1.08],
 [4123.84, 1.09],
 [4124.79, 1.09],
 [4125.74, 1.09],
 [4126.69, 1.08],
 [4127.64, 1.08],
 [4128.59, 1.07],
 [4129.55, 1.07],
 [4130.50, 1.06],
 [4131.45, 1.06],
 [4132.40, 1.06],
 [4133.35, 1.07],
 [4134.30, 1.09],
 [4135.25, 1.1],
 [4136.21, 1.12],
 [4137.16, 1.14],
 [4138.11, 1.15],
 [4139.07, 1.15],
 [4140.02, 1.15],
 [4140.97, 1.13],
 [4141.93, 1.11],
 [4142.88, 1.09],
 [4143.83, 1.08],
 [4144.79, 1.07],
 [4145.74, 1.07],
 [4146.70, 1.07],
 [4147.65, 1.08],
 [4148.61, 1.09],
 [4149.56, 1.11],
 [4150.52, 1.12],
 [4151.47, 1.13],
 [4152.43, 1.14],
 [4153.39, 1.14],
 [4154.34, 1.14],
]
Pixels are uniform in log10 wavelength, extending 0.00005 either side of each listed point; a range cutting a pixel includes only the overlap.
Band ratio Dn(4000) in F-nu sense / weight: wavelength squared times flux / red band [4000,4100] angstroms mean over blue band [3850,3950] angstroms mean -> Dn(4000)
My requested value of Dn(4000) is 1.31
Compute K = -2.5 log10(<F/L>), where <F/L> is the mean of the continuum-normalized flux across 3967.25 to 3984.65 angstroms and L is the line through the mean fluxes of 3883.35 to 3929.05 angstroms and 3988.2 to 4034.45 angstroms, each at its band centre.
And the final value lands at 0.29 mag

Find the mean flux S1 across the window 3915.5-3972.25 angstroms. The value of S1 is 0.868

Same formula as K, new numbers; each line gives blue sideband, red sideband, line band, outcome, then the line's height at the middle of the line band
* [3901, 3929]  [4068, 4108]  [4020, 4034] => -0.15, 0.992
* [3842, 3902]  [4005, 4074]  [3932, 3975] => 0.20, 1.01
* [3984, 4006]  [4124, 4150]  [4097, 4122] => 0.13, 1.1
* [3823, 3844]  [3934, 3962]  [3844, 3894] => -0.15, 0.789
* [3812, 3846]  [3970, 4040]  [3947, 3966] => 0.08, 0.995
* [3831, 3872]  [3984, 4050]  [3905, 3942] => 0.11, 0.994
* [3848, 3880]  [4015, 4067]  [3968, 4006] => 0.11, 1.08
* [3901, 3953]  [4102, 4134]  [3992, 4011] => -0.15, 0.963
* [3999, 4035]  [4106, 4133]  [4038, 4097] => 0.00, 1.09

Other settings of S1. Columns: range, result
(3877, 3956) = 0.894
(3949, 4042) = 1.02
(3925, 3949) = 0.848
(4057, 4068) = 1.08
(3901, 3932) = 0.946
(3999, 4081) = 1.12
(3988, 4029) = 1.13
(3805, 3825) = 0.907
